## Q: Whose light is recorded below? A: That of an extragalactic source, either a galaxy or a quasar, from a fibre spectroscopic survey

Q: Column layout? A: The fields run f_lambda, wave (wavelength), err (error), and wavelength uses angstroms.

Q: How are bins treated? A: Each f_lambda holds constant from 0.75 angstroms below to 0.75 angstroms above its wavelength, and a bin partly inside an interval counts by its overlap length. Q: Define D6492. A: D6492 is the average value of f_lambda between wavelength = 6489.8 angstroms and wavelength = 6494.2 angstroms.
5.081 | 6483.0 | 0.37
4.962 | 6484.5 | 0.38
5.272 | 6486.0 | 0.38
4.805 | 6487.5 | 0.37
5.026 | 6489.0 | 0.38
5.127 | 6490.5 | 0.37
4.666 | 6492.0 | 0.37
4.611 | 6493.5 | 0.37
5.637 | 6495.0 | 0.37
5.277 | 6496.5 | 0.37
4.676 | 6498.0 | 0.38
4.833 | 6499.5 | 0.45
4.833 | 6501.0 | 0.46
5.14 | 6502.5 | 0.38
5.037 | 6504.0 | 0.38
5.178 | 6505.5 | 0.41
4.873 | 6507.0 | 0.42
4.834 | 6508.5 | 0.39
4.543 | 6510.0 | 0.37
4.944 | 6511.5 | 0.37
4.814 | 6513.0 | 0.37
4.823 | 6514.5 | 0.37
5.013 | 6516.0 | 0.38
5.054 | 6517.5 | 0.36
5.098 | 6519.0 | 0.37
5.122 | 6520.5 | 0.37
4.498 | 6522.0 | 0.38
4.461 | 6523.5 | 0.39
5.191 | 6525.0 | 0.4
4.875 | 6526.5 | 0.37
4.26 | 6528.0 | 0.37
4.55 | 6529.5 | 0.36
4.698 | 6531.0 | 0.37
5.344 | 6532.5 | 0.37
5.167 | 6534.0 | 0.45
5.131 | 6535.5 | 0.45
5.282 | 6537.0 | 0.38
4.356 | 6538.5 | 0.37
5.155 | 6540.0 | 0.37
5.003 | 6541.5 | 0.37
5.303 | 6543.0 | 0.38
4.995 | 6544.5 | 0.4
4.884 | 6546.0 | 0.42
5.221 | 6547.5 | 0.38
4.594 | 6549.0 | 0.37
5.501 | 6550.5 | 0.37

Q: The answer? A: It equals 4.8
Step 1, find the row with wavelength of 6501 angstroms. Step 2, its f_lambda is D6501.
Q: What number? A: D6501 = 4.833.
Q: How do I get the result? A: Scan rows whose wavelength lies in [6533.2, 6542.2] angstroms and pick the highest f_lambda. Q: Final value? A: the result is 5.282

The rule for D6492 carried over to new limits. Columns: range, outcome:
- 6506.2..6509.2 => 4.86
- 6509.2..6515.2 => 4.78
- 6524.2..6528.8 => 4.77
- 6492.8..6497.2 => 5.18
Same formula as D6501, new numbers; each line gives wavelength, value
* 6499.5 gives 4.833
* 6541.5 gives 5.003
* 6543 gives 5.303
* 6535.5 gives 5.131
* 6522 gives 4.498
